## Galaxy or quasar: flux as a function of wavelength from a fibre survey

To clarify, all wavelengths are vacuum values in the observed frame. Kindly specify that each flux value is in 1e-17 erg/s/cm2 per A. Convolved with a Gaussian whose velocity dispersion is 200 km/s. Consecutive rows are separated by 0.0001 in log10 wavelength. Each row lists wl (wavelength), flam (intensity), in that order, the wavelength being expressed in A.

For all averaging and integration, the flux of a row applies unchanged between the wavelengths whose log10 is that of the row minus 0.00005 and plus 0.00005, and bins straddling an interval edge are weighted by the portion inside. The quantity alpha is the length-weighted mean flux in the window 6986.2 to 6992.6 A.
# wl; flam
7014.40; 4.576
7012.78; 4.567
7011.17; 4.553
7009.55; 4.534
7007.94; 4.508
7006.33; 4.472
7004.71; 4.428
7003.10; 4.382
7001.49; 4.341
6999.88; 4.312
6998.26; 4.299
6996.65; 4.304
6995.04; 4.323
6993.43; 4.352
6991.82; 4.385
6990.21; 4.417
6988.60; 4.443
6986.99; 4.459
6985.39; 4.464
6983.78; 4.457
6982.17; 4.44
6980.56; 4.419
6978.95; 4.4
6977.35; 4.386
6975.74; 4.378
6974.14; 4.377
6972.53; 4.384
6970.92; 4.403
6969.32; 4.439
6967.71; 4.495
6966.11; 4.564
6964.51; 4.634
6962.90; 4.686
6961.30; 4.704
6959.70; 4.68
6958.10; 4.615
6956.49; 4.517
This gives 4.42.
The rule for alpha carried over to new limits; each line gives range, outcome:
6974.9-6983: 4.41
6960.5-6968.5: 4.62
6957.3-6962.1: 4.67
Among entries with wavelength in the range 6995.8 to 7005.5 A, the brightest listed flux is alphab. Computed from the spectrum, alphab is 4.428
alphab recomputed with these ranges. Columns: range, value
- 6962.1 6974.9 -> 4.686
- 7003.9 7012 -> 4.553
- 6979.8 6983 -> 4.44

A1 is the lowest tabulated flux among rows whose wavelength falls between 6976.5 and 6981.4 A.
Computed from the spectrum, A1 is 4.386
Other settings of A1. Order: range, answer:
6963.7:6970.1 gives 4.439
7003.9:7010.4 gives 4.428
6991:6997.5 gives 4.304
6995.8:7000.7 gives 4.299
